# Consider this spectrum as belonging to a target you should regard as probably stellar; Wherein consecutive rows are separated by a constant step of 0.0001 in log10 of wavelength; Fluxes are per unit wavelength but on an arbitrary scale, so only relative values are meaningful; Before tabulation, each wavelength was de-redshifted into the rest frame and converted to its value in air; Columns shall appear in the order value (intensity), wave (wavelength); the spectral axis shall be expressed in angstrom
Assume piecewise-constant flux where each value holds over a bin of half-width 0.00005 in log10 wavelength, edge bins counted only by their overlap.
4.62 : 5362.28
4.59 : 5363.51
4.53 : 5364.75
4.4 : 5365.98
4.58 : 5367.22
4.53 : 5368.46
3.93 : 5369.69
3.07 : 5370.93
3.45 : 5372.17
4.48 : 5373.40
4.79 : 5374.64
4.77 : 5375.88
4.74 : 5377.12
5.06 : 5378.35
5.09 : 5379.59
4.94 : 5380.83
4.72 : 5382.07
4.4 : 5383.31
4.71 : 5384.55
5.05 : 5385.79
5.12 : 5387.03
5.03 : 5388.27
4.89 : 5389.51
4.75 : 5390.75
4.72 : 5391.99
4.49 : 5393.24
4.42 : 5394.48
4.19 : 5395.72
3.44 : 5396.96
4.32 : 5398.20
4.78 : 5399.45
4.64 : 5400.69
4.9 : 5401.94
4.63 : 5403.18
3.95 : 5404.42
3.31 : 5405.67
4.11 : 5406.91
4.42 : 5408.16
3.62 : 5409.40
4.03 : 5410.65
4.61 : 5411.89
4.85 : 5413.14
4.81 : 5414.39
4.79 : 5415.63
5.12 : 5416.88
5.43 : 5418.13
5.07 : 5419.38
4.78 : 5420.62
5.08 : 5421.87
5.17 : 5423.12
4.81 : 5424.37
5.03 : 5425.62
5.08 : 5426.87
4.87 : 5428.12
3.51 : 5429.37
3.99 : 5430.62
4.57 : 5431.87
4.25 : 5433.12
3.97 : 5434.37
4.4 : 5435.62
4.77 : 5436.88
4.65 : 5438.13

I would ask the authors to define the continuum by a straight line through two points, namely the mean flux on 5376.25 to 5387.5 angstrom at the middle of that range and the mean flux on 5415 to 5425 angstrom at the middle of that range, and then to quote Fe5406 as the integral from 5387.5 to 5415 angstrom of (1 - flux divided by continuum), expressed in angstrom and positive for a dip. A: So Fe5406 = 3.0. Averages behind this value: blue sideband 4.87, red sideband 5.03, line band 4.41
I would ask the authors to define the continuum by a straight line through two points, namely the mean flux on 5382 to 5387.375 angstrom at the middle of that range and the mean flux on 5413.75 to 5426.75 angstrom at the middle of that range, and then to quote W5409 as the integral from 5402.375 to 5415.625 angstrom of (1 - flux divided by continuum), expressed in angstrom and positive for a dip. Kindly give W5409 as 1.8 angstrom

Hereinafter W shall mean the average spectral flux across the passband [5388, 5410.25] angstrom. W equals 4.35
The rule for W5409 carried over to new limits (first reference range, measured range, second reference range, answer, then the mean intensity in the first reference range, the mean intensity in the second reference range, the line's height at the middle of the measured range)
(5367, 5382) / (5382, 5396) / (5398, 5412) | -1.1 angstrom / 4.46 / 4.26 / 4.37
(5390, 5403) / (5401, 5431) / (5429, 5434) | -2.3 angstrom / 4.47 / 4.11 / 4.27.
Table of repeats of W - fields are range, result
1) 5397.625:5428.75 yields 4.65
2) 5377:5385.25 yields 4.82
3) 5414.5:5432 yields 4.81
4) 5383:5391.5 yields 4.87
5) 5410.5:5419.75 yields 4.87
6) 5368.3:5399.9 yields 4.53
